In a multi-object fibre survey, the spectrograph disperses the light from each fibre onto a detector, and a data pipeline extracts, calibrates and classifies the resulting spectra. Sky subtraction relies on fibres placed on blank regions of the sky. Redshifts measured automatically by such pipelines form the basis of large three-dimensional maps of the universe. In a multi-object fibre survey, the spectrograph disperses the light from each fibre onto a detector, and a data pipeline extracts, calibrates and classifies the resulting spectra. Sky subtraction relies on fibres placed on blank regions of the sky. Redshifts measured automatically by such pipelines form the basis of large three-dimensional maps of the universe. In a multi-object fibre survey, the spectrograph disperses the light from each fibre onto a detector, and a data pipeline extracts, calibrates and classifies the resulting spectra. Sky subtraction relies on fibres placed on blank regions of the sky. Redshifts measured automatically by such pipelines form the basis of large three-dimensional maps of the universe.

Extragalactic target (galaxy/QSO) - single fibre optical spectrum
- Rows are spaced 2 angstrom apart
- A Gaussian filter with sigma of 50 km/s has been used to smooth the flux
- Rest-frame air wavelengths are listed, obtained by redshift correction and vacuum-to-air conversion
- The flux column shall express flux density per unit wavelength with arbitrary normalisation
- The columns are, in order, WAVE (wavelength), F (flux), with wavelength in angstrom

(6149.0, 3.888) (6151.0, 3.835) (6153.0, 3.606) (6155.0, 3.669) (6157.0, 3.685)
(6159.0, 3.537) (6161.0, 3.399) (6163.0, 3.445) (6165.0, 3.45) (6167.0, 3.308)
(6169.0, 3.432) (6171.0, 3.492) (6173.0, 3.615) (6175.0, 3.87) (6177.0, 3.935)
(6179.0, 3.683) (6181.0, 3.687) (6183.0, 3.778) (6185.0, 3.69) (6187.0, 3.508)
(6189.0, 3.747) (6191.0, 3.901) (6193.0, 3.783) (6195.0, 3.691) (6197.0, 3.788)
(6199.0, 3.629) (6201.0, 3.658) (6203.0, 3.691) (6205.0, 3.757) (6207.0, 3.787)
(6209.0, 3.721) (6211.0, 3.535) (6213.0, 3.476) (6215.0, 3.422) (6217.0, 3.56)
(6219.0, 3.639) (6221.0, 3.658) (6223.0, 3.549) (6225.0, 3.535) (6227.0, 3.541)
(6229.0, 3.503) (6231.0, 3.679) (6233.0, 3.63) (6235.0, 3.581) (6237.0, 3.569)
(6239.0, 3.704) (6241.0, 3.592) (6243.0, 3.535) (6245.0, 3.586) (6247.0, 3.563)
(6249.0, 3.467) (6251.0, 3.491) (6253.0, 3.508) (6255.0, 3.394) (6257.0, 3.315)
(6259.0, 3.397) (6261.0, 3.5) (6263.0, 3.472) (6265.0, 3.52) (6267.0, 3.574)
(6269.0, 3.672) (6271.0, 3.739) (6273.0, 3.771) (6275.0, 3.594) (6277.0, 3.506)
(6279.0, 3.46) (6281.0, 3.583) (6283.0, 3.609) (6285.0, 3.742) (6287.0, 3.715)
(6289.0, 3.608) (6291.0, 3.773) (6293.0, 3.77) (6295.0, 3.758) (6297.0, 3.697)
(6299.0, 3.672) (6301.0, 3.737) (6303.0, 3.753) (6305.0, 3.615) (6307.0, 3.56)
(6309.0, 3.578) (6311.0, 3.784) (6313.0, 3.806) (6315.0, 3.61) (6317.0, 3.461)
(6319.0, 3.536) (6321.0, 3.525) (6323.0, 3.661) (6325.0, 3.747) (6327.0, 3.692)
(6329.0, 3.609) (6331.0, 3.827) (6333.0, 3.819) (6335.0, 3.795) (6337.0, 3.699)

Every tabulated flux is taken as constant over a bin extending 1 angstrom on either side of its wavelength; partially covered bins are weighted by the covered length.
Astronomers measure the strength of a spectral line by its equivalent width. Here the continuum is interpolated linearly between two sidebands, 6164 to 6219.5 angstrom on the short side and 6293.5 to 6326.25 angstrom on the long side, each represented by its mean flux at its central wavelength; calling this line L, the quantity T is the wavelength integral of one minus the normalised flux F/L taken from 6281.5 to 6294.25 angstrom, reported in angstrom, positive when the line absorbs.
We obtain -0.1 angstrom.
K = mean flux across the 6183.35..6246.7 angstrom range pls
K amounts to 3.63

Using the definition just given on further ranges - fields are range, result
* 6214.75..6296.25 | 3.58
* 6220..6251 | 3.58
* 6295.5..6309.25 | 3.67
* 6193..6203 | 3.7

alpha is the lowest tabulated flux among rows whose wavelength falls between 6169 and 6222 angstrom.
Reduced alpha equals 3.422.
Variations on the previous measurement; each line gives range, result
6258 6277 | 3.397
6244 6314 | 3.315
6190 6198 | 3.691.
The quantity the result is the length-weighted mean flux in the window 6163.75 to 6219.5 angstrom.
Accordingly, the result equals 3.65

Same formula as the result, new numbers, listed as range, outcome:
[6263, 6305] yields 3.66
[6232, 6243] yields 3.61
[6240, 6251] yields 3.54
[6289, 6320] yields 3.67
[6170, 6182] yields 3.71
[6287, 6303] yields 3.72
